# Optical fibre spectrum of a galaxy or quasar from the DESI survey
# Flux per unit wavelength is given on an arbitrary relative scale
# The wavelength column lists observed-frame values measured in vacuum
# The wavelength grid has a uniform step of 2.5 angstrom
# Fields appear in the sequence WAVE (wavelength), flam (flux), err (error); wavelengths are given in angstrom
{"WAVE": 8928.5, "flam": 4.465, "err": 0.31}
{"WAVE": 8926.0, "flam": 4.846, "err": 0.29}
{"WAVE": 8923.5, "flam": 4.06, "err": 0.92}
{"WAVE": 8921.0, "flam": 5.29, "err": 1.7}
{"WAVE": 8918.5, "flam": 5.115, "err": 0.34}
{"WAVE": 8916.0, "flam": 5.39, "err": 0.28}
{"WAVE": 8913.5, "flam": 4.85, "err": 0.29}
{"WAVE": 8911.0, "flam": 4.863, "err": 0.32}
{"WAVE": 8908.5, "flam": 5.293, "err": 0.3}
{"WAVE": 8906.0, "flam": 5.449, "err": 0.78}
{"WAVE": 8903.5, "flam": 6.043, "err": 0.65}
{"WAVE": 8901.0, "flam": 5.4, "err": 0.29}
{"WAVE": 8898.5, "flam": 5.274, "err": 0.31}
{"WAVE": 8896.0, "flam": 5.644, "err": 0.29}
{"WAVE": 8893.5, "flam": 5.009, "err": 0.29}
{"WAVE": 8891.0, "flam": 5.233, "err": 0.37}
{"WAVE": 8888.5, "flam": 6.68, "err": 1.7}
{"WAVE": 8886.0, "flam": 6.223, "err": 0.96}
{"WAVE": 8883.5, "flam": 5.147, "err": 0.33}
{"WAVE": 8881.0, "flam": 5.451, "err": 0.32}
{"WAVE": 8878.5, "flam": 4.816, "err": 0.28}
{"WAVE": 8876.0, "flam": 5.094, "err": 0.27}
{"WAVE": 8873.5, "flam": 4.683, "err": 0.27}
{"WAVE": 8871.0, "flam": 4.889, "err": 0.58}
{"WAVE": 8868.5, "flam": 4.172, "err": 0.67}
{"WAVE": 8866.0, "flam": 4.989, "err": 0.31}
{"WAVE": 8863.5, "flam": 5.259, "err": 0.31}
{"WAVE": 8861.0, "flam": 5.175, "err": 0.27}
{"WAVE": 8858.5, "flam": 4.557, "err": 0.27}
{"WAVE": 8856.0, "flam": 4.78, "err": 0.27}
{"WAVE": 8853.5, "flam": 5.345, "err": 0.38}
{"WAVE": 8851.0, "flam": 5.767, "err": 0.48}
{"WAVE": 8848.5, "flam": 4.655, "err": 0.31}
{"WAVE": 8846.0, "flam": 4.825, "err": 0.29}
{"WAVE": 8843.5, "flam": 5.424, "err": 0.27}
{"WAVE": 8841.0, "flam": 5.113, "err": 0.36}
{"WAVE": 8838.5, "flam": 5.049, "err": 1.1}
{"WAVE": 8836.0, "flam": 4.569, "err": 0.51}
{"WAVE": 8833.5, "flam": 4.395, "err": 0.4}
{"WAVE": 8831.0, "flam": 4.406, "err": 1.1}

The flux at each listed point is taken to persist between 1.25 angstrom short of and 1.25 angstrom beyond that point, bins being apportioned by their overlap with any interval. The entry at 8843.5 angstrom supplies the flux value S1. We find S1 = 5.424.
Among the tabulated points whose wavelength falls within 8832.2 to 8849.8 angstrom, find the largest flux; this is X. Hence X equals 5.424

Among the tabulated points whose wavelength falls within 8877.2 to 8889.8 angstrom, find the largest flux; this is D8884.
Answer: 6.68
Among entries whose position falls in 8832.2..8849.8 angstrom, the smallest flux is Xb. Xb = 4.395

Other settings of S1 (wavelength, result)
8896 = 5.644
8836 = 4.569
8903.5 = 6.043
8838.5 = 5.049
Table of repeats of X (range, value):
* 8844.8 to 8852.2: 5.767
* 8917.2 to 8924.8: 5.29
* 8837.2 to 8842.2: 5.113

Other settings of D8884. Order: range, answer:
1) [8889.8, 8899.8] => 5.644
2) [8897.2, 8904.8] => 6.043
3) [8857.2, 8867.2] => 5.259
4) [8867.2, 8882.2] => 5.451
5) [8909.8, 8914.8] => 4.863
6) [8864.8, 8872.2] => 4.989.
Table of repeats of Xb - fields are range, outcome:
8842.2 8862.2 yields 4.557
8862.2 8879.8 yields 4.172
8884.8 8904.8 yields 5.009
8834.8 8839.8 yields 4.569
